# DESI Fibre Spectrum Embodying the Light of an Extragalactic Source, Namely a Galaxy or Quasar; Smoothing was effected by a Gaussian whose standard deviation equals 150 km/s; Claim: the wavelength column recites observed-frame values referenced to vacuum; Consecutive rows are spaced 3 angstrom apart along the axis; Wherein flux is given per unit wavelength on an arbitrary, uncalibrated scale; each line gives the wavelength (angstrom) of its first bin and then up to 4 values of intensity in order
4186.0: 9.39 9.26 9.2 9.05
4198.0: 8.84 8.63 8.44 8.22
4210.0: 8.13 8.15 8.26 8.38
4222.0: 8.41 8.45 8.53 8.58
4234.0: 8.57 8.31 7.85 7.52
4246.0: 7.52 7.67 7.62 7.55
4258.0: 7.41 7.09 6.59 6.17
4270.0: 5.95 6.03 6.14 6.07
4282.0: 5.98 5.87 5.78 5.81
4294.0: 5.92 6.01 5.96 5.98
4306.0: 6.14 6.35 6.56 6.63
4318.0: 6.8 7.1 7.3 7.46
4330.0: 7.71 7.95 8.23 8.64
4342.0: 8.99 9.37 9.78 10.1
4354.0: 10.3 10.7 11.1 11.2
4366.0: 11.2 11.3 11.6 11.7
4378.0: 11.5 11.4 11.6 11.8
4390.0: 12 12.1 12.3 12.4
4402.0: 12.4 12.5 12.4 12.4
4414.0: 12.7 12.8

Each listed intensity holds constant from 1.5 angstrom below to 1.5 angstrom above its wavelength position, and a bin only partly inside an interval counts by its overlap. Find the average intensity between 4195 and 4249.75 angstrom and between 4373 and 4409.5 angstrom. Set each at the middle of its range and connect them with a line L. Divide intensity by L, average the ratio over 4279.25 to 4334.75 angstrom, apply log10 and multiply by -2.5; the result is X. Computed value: 0.48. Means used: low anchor 8.28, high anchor 12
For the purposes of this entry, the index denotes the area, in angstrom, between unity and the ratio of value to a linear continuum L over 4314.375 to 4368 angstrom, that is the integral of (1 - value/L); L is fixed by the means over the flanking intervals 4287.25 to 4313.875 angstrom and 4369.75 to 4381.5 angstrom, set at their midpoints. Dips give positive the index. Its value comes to 0.6 angstrom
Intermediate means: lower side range 6.07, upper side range 11.5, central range 8.98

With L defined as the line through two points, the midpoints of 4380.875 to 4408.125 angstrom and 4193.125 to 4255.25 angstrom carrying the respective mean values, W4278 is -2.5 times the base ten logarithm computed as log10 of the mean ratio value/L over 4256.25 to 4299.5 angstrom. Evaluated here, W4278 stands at 0.46 mag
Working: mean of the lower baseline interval 8.24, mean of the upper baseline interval 12.1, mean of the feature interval 6.2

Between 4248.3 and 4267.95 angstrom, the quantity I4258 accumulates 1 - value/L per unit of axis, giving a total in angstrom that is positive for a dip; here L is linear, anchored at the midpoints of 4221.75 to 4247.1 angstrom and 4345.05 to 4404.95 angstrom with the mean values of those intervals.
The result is 3.5 angstrom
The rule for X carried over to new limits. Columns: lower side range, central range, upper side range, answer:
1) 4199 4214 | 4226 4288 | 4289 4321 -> 0.03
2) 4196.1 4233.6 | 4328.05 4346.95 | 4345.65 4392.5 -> 0.24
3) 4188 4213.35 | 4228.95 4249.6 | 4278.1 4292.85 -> -0.09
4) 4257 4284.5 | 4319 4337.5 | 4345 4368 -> 0.20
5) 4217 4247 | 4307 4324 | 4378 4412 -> 0.45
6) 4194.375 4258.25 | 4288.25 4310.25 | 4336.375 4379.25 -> 0.49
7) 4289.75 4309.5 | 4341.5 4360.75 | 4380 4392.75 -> -0.07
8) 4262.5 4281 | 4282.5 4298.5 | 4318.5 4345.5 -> 0.14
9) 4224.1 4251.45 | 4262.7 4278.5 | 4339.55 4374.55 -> 0.38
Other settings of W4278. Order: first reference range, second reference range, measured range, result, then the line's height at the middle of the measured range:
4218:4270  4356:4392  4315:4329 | 0.36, 9.95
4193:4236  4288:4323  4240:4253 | 0.01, 7.71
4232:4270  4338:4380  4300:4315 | 0.40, 9.08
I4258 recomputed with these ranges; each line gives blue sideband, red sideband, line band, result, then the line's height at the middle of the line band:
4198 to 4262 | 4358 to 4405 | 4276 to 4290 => 5.1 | 9.36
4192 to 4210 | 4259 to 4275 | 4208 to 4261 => -3.8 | 7.5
